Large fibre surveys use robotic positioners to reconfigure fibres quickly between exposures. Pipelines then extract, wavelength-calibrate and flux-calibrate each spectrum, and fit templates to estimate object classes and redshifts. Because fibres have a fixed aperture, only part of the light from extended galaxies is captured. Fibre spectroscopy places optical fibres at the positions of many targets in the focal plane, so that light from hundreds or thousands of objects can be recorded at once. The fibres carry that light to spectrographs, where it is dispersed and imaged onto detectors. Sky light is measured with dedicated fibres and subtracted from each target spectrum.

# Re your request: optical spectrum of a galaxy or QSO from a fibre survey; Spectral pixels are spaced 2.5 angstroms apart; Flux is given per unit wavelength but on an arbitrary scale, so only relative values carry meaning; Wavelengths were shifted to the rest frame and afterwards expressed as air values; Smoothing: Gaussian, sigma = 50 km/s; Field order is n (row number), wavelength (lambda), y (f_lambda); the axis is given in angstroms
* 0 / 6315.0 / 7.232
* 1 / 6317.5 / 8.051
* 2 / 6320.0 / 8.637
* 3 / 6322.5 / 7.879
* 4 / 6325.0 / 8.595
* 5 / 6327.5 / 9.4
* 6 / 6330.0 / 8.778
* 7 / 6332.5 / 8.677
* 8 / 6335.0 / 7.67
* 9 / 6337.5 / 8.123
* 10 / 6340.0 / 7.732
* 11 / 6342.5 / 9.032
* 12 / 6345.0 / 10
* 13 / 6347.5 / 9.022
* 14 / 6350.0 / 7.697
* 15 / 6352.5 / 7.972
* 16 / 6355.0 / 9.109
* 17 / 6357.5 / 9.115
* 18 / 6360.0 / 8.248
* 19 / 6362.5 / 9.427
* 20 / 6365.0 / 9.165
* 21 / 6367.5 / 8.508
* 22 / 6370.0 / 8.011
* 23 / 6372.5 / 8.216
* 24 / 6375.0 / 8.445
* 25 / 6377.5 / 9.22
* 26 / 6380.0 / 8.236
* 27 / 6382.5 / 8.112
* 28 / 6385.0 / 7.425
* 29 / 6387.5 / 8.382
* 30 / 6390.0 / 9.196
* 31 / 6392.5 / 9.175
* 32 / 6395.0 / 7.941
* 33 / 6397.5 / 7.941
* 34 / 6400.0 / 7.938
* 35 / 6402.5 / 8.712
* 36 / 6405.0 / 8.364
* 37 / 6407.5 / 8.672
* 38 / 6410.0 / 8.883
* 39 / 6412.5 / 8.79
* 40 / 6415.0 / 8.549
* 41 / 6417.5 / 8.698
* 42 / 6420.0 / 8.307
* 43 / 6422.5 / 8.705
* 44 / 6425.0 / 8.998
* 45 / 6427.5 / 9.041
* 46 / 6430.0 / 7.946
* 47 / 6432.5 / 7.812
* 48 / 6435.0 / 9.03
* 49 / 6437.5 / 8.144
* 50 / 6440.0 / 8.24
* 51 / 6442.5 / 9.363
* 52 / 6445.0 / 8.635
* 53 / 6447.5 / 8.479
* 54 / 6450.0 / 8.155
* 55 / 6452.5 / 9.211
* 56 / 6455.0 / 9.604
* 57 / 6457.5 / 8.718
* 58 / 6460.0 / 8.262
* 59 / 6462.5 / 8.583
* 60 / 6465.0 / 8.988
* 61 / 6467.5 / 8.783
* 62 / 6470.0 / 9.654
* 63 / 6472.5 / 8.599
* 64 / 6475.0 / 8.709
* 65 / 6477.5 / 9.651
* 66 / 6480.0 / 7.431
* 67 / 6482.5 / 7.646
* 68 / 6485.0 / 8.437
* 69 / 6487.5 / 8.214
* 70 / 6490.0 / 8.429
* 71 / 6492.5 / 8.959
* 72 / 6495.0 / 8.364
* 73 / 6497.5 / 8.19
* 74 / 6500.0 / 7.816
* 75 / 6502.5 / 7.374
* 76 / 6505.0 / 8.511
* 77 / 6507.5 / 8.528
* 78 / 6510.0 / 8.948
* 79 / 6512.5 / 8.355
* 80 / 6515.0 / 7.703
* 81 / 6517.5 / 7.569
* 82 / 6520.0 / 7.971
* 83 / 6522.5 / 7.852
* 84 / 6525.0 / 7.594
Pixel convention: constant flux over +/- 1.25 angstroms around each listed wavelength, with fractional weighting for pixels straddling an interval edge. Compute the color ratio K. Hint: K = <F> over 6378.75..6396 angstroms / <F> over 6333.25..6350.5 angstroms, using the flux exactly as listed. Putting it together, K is 0.98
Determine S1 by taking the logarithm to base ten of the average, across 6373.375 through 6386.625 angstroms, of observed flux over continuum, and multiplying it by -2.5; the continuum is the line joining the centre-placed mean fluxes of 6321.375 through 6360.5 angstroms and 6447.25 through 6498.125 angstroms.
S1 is 0.04 mag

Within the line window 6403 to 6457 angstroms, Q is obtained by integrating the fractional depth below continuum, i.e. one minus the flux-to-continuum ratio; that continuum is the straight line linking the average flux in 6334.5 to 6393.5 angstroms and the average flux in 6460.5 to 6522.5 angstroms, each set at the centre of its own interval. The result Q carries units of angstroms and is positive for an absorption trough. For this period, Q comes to -1.2 angstroms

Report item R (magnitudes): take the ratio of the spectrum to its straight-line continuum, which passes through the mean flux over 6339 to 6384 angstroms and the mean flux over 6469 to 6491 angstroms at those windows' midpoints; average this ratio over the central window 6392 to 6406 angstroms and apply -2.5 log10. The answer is 0.04 mag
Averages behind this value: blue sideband 8.62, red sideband 8.52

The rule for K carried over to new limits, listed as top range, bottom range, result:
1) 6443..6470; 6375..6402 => 1.05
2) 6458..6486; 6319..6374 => 1.00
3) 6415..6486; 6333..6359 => 1.01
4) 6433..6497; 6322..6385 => 1.01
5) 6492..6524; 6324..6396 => 0.95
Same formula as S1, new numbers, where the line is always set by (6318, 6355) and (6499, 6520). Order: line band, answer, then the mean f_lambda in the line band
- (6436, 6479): -0.07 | 8.8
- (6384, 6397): 0.00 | 8.42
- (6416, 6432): -0.03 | 8.58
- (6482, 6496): -0.03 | 8.38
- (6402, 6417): -0.04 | 8.66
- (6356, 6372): -0.03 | 8.73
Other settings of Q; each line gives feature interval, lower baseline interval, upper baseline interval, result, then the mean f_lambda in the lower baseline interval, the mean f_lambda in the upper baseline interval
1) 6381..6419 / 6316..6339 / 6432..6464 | 0.47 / 8.4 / 8.66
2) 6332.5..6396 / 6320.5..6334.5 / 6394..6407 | -0.93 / 8.61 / 8.21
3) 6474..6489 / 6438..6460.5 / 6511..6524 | 0.00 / 8.74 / 7.9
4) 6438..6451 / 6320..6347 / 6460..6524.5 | -0.19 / 8.6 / 8.36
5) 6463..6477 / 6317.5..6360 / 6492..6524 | -1.24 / 8.56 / 8.14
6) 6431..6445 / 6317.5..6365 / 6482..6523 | -0.27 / 8.62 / 8.18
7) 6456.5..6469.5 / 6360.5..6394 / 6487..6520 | -0.61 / 8.57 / 8.22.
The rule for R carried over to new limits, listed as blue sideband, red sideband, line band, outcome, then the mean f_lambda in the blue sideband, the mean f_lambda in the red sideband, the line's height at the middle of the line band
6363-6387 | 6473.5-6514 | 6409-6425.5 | -0.04 mag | 8.4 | 8.35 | 8.38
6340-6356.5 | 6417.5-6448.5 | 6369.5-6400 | 0.04 mag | 8.73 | 8.56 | 8.66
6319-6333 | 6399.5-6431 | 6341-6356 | -0.02 mag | 8.66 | 8.61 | 8.65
